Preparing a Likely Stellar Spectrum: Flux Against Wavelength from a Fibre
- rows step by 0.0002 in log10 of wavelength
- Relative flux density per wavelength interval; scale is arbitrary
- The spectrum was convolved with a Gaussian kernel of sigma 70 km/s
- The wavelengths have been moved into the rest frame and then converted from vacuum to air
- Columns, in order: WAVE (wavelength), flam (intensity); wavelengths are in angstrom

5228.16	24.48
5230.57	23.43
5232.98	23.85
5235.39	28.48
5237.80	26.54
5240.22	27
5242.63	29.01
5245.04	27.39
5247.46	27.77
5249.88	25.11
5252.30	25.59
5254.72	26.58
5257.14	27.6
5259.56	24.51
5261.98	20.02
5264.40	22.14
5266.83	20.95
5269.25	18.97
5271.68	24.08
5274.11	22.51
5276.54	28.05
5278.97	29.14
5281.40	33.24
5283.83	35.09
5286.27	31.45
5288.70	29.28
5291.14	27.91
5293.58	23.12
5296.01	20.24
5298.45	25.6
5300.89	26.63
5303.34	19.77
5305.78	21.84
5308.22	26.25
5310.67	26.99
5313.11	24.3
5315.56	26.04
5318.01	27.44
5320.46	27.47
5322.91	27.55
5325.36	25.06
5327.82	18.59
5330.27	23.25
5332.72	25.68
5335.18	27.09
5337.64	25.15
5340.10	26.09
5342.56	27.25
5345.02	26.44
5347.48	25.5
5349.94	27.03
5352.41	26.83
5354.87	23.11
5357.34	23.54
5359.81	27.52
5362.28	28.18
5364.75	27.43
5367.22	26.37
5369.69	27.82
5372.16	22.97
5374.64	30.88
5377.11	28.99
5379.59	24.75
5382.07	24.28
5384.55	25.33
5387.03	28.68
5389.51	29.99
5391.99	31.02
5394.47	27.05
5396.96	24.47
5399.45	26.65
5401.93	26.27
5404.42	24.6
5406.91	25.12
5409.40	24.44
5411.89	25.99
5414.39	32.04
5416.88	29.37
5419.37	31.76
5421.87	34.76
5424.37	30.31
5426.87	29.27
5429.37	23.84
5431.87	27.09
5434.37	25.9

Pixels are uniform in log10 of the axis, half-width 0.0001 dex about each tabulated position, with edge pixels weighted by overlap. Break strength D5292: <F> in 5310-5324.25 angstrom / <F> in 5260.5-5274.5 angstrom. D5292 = 1.24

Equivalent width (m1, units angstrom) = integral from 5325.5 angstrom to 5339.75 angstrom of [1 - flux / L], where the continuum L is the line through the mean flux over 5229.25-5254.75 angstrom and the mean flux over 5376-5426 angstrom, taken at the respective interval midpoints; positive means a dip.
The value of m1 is 1.6 angstrom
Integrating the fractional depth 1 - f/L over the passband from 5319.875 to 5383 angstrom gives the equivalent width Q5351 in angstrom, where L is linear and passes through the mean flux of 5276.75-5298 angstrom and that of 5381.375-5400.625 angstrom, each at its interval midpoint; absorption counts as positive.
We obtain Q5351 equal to 4.1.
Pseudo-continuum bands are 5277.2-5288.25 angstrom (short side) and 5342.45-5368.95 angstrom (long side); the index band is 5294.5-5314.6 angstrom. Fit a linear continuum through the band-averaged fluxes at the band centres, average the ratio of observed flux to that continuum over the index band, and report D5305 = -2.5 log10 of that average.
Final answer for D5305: 0.25 mag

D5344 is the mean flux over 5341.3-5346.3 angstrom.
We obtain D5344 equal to 26.8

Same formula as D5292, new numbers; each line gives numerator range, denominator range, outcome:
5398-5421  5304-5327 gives 1.07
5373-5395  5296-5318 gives 1.13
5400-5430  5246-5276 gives 1.18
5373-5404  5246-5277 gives 1.13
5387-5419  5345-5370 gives 1.04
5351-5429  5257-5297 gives 1.06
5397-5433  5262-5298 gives 1.07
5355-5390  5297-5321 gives 1.06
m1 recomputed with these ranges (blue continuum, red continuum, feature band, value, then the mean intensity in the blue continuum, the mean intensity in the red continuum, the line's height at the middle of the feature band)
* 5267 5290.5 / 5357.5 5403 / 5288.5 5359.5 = 5.75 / 27.7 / 27.1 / 27.4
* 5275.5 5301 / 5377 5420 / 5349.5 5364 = 0.81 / 28.2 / 27.2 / 27.6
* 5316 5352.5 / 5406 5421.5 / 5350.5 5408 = 1.50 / 25.7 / 28.6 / 27.3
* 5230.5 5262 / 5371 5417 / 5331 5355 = 0.54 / 26.2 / 26.9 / 26.7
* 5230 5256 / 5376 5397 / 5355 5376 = 0.42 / 26.5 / 27.3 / 27.2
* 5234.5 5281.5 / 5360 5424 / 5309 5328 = 0.46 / 25.5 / 27.6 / 26.5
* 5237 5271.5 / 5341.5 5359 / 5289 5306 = 0.85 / 24.9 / 25.7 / 25.3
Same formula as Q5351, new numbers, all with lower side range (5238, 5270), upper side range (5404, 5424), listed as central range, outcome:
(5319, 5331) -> 1.0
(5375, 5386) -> 0.7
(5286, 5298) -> 0.0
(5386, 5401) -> 0.2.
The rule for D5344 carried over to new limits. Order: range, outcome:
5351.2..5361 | 25.2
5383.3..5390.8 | 28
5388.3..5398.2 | 28.1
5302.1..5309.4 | 22.6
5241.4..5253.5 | 27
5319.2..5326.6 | 26.7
